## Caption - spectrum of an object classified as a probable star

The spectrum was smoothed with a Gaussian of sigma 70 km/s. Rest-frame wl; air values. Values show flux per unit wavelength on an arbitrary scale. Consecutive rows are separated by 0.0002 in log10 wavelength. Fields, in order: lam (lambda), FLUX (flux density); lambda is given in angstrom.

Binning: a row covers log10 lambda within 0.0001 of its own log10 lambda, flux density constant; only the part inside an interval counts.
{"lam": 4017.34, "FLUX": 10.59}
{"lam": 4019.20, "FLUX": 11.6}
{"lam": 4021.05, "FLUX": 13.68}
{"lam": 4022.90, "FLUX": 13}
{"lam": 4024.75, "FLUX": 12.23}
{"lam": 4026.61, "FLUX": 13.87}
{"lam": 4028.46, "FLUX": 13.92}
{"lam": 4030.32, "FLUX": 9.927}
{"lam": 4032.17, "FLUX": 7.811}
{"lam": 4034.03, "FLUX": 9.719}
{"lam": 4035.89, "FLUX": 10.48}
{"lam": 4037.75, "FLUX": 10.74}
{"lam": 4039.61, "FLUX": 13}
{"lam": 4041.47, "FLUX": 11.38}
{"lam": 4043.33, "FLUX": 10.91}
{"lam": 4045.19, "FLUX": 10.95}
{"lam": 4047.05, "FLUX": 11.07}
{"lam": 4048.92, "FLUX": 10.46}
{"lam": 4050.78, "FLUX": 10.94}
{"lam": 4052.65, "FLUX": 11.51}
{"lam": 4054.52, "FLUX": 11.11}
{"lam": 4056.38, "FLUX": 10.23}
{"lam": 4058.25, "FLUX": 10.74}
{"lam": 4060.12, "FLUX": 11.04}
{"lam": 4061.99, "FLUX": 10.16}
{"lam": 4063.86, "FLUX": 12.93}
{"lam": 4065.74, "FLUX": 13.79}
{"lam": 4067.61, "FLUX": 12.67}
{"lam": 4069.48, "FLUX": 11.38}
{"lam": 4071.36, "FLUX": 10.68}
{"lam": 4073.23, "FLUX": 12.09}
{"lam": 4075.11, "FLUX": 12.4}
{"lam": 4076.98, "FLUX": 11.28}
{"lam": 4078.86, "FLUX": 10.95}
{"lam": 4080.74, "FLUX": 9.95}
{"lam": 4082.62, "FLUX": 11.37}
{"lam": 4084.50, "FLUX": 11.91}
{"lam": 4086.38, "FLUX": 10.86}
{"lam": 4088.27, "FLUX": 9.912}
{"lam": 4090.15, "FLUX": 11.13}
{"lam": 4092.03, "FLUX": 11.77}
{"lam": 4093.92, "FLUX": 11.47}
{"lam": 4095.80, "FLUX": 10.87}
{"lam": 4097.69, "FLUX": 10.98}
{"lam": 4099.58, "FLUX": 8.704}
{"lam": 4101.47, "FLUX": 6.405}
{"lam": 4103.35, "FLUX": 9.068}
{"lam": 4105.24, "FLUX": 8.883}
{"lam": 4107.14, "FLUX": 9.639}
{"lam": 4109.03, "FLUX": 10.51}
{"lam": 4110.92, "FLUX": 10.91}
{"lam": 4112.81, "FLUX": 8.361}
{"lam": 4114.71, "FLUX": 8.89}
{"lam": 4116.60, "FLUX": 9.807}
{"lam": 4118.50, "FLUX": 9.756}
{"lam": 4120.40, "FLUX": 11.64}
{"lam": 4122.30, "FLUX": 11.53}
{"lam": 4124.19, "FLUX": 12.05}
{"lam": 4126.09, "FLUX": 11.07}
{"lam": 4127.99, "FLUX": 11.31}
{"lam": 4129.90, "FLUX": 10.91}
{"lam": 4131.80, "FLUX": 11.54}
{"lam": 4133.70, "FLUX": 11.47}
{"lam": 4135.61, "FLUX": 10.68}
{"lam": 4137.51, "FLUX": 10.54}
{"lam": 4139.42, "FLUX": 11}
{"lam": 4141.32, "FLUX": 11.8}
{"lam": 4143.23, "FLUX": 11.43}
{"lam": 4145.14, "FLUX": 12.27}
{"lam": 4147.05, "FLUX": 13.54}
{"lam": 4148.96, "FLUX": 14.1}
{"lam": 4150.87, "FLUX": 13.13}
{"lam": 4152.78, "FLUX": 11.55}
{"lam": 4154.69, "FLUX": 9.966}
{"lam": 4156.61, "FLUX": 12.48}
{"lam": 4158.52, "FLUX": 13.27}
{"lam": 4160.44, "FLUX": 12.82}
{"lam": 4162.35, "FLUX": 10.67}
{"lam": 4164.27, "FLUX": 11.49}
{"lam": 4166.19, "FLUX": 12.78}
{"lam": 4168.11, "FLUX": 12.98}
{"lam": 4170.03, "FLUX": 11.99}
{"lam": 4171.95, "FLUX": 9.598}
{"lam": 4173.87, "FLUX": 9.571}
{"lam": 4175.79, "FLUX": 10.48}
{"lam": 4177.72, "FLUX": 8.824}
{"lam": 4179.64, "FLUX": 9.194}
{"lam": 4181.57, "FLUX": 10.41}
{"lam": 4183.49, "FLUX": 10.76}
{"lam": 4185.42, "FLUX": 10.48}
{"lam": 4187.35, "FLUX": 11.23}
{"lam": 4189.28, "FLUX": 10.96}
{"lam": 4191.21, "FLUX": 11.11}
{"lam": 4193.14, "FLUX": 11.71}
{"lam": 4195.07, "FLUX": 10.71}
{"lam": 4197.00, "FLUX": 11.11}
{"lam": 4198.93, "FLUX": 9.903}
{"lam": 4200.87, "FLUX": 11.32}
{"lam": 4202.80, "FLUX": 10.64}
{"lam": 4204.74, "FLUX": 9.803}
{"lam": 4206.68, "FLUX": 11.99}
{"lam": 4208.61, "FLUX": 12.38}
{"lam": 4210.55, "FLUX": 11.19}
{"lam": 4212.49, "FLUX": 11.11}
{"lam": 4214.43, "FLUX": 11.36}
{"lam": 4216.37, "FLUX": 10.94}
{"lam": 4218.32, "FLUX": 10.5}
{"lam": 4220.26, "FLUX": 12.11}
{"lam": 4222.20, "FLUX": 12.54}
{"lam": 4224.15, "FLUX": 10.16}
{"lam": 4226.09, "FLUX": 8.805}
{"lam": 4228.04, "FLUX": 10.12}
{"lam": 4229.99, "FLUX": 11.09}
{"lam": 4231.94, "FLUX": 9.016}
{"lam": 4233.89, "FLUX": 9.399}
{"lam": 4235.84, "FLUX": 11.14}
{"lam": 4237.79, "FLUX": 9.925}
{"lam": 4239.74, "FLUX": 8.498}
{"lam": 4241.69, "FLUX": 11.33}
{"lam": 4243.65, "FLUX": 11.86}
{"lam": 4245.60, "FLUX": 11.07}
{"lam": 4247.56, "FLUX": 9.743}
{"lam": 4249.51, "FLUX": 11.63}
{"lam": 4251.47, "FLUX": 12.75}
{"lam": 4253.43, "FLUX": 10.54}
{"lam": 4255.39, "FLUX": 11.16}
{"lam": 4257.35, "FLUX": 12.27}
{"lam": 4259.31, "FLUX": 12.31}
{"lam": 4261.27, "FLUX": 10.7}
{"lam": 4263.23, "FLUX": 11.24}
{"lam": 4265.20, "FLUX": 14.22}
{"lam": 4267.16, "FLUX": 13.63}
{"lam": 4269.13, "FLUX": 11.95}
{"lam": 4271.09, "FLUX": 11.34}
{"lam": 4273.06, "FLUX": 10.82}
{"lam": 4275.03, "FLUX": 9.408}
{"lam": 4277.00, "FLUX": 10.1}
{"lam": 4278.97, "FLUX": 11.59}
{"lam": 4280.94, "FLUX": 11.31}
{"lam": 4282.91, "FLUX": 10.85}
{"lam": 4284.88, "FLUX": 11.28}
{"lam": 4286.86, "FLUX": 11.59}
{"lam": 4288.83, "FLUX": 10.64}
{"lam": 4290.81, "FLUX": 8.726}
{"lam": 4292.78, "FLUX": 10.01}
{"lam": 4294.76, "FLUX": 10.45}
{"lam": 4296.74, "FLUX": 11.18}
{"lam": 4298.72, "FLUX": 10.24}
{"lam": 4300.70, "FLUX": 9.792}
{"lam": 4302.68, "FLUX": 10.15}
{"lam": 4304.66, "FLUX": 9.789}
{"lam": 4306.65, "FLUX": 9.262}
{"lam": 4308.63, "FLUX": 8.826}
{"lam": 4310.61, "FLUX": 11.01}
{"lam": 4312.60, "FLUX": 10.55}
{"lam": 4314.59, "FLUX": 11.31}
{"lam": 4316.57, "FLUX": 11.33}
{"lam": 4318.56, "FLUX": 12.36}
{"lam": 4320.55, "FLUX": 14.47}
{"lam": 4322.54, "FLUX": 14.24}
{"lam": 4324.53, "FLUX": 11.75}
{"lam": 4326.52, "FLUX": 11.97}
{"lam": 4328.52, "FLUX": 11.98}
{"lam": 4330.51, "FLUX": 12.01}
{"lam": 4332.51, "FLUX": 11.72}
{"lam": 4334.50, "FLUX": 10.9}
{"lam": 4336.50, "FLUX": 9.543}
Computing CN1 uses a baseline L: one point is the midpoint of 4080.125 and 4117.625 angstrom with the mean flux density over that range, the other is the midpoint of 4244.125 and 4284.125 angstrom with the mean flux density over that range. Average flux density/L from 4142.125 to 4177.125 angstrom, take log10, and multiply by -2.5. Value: -0.13 mag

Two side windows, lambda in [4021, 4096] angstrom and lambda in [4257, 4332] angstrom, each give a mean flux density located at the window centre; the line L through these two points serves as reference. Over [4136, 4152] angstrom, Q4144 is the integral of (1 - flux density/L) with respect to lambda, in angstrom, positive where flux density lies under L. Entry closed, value -1.2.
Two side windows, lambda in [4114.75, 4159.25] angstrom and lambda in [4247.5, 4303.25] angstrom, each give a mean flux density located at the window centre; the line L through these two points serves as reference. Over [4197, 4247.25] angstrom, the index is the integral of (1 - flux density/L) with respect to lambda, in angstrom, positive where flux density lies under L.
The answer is 2.5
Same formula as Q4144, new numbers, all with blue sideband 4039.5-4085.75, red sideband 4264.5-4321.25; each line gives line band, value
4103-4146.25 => 2.1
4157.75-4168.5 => -1.1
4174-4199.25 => 1.4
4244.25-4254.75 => -0.1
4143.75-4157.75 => -1.5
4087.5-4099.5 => 0.5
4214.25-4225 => -0.2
